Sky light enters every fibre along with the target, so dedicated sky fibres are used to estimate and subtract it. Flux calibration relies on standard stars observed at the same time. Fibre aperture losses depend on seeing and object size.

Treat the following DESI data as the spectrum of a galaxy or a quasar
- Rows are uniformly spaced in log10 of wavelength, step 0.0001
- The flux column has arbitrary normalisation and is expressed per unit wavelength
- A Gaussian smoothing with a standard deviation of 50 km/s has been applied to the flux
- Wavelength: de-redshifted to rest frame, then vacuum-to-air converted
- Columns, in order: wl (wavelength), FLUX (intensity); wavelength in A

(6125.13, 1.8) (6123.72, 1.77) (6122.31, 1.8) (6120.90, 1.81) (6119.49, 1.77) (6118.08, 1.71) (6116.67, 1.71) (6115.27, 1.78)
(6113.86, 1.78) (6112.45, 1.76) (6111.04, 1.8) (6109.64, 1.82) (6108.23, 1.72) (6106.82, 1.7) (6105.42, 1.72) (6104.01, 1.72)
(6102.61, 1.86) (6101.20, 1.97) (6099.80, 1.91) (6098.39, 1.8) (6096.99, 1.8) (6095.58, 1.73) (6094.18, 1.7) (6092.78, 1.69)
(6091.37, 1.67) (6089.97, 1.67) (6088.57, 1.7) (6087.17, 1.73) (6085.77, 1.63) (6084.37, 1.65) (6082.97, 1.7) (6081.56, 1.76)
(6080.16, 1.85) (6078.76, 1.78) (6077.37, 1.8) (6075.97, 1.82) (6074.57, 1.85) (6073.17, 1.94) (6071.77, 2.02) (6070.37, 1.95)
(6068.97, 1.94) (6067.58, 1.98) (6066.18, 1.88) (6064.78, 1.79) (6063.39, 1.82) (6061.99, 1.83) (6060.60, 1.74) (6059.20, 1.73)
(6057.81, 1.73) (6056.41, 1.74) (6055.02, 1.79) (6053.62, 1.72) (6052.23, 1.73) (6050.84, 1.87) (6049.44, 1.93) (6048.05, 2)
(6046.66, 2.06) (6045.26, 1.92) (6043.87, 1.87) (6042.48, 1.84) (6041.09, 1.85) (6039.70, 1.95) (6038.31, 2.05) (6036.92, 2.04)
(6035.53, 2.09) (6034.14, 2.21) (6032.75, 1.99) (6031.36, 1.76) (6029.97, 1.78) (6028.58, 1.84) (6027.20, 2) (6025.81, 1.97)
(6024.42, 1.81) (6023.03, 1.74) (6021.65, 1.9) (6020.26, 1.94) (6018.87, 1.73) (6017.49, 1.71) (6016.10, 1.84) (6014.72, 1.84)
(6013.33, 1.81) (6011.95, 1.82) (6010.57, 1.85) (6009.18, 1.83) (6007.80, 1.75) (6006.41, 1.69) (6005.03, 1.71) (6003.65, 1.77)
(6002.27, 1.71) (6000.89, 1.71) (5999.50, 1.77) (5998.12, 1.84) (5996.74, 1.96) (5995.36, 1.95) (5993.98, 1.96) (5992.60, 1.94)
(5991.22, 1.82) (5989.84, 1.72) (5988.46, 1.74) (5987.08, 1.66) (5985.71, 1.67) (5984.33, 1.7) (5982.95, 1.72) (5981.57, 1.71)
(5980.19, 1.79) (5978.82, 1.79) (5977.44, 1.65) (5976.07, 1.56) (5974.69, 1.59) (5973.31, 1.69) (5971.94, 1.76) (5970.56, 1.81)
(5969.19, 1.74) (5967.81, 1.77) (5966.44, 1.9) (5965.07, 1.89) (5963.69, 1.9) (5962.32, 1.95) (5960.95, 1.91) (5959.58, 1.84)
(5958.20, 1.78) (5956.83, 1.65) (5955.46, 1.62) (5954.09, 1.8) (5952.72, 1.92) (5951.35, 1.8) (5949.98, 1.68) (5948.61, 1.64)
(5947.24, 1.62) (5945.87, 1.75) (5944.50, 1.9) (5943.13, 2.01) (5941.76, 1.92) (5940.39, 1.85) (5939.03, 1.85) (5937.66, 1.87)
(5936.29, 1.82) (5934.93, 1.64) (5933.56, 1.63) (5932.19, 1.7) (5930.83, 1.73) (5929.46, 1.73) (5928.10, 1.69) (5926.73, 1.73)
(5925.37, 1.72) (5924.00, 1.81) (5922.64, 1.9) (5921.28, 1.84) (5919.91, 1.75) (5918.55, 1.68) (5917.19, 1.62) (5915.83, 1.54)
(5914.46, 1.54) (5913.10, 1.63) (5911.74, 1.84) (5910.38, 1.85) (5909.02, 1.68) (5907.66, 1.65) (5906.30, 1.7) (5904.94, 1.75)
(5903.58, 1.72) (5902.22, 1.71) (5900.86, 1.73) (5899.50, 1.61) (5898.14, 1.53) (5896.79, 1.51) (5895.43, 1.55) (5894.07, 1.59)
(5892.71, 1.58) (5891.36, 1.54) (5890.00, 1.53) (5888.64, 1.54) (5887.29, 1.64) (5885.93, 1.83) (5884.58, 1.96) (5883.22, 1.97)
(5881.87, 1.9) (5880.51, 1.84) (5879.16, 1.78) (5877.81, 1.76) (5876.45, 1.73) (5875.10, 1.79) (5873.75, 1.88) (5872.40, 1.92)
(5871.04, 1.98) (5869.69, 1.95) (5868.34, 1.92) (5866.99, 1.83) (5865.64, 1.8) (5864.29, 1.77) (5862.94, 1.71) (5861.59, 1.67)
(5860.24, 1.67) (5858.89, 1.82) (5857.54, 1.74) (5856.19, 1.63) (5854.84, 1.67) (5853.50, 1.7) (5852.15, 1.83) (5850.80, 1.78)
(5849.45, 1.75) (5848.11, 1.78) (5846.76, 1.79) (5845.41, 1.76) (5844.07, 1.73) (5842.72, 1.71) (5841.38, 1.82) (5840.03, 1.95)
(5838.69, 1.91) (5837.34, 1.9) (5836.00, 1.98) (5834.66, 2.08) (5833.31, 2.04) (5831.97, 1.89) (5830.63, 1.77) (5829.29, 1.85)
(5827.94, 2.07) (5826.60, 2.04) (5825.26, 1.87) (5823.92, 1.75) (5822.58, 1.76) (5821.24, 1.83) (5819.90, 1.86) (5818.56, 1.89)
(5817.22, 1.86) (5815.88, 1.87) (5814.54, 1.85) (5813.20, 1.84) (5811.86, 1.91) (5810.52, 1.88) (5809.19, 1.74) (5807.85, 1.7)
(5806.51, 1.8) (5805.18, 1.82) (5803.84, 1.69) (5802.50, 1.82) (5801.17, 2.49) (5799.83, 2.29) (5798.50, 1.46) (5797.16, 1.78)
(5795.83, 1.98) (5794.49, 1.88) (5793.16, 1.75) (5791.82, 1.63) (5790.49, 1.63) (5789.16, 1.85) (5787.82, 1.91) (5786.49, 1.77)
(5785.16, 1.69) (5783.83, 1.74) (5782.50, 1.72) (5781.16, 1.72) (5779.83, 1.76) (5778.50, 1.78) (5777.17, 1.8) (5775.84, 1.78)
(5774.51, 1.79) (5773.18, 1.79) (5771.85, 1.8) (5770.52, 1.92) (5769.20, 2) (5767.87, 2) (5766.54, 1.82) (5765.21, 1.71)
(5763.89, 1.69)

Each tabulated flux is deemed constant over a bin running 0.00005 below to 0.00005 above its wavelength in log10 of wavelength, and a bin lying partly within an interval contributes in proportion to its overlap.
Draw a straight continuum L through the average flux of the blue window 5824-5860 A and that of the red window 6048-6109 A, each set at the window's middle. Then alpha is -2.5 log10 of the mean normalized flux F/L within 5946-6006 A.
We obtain 0.03 mag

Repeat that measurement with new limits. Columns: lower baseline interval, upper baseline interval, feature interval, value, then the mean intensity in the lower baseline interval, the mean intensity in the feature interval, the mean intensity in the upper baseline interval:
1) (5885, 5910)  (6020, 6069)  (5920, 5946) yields -0.060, 1.64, 1.79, 1.88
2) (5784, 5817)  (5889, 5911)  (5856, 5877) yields -0.063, 1.83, 1.81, 1.64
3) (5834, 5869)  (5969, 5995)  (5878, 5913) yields 0.048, 1.8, 1.7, 1.74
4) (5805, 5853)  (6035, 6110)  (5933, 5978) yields 0.034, 1.85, 1.78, 1.82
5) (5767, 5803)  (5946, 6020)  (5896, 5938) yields 0.056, 1.83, 1.7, 1.77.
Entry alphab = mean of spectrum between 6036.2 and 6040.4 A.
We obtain 2.01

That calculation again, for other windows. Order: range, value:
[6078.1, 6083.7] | 1.77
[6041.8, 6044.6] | 1.86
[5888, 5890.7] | 1.53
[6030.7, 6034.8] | 1.99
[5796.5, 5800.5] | 1.84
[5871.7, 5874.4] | 1.9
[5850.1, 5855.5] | 1.75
